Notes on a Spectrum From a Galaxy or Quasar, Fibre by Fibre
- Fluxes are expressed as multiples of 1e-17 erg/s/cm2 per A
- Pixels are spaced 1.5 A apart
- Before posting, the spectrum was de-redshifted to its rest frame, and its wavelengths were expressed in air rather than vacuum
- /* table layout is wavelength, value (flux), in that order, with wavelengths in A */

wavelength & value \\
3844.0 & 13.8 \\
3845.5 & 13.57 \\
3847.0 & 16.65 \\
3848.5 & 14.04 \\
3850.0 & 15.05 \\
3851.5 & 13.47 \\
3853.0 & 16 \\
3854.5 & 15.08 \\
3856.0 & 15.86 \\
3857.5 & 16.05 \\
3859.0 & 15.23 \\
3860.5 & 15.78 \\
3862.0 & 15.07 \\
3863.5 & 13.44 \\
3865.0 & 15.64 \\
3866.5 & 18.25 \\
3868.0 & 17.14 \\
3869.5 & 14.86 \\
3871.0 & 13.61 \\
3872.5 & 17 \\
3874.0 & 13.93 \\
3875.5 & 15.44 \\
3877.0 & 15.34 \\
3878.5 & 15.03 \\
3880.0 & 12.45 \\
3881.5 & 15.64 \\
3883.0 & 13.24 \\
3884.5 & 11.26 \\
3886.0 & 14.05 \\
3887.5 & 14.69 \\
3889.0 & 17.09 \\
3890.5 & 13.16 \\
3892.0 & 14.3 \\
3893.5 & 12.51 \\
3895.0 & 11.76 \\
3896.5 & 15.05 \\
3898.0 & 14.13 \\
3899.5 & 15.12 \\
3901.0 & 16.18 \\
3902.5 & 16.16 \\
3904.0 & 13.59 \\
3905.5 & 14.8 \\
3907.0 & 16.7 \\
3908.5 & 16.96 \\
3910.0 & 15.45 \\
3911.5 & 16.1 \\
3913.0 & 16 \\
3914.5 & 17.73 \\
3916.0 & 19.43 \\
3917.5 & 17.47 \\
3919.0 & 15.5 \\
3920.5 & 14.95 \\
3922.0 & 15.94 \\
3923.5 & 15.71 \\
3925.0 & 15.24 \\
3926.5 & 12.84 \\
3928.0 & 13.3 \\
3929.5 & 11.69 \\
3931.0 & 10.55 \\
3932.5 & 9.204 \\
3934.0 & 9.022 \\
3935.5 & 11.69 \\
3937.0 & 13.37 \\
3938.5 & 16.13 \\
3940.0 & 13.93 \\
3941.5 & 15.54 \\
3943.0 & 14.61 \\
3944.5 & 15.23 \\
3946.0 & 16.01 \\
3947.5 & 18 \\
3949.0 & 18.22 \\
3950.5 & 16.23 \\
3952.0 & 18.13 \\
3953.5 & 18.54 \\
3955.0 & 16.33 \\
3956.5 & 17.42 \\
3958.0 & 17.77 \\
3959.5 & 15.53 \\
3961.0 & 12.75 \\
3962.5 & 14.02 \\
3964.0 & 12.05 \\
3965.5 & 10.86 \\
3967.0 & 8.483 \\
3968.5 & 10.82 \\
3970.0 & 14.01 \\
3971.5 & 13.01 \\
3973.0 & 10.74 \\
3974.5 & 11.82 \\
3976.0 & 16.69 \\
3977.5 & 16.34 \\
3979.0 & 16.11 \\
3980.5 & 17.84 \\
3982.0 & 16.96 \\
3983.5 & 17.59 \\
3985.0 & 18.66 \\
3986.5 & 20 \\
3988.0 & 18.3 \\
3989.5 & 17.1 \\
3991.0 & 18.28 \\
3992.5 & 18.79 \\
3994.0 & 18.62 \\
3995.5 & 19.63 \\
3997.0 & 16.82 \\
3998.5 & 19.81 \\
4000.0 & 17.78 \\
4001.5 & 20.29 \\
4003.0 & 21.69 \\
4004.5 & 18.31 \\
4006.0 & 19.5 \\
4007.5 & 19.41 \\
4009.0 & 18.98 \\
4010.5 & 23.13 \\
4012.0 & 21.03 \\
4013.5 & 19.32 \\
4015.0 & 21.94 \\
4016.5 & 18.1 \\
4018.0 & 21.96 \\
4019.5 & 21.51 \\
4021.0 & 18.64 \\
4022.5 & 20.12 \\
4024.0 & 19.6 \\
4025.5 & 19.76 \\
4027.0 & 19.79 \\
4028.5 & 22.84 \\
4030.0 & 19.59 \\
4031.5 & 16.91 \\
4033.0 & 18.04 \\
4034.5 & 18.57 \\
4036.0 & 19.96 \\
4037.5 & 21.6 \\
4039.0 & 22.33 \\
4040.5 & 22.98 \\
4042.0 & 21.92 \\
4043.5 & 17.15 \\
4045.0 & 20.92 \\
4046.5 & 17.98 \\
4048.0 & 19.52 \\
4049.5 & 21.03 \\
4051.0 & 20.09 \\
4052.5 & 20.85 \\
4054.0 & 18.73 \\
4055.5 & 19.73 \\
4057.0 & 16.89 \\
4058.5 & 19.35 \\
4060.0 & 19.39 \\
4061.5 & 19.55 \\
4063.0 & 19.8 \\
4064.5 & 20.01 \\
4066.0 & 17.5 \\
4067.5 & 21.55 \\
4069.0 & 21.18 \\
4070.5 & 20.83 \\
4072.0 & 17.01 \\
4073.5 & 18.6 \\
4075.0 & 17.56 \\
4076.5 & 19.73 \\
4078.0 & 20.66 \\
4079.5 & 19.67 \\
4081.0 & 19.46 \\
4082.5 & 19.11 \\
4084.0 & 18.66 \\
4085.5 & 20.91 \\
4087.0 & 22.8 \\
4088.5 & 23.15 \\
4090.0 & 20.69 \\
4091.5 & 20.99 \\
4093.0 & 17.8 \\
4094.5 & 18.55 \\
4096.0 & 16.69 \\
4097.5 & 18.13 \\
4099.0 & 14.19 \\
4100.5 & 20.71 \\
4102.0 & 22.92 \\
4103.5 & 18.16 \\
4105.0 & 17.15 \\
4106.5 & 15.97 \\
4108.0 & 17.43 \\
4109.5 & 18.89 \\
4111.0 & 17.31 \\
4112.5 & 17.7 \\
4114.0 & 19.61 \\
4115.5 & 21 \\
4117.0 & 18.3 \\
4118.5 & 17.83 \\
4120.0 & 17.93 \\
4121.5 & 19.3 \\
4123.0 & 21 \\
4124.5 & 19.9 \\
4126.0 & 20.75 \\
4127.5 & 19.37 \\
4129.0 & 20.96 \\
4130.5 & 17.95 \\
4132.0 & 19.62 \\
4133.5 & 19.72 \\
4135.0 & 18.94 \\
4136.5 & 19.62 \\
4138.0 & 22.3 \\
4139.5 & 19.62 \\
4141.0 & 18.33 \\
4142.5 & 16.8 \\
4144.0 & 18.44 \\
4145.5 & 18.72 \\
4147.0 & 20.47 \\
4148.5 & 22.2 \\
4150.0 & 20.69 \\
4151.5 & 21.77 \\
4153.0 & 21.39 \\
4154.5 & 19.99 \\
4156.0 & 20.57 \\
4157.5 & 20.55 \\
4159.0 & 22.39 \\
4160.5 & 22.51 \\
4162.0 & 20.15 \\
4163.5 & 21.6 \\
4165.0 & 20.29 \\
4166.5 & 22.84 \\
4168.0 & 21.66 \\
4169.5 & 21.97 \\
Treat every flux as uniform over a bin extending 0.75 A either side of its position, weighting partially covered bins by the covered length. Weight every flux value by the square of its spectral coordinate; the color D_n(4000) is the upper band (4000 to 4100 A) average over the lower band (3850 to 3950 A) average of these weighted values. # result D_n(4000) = 1.43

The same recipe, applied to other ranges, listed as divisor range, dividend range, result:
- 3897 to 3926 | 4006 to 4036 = 1.32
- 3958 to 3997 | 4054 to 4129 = 1.31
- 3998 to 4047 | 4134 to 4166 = 1.08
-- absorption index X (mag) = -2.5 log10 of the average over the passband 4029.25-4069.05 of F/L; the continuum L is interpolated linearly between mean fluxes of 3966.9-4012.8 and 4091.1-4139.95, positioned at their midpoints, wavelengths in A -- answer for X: -0.09 mag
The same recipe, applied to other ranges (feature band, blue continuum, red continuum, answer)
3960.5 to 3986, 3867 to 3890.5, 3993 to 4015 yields 0.29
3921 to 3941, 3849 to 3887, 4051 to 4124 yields 0.23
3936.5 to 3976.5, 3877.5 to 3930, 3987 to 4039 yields 0.17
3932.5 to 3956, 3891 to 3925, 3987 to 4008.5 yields 0.11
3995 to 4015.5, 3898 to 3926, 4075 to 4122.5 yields -0.13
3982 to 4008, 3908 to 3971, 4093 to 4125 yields -0.18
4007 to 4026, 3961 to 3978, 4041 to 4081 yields -0.25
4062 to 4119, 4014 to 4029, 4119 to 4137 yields 0.04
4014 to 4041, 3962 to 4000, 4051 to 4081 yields -0.14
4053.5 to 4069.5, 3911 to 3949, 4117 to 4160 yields -0.08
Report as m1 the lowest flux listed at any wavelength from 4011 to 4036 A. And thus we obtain 16.91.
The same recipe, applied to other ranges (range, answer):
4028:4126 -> 14.19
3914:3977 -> 8.483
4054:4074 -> 16.89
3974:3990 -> 11.82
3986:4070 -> 16.82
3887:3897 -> 11.76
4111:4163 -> 16.8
